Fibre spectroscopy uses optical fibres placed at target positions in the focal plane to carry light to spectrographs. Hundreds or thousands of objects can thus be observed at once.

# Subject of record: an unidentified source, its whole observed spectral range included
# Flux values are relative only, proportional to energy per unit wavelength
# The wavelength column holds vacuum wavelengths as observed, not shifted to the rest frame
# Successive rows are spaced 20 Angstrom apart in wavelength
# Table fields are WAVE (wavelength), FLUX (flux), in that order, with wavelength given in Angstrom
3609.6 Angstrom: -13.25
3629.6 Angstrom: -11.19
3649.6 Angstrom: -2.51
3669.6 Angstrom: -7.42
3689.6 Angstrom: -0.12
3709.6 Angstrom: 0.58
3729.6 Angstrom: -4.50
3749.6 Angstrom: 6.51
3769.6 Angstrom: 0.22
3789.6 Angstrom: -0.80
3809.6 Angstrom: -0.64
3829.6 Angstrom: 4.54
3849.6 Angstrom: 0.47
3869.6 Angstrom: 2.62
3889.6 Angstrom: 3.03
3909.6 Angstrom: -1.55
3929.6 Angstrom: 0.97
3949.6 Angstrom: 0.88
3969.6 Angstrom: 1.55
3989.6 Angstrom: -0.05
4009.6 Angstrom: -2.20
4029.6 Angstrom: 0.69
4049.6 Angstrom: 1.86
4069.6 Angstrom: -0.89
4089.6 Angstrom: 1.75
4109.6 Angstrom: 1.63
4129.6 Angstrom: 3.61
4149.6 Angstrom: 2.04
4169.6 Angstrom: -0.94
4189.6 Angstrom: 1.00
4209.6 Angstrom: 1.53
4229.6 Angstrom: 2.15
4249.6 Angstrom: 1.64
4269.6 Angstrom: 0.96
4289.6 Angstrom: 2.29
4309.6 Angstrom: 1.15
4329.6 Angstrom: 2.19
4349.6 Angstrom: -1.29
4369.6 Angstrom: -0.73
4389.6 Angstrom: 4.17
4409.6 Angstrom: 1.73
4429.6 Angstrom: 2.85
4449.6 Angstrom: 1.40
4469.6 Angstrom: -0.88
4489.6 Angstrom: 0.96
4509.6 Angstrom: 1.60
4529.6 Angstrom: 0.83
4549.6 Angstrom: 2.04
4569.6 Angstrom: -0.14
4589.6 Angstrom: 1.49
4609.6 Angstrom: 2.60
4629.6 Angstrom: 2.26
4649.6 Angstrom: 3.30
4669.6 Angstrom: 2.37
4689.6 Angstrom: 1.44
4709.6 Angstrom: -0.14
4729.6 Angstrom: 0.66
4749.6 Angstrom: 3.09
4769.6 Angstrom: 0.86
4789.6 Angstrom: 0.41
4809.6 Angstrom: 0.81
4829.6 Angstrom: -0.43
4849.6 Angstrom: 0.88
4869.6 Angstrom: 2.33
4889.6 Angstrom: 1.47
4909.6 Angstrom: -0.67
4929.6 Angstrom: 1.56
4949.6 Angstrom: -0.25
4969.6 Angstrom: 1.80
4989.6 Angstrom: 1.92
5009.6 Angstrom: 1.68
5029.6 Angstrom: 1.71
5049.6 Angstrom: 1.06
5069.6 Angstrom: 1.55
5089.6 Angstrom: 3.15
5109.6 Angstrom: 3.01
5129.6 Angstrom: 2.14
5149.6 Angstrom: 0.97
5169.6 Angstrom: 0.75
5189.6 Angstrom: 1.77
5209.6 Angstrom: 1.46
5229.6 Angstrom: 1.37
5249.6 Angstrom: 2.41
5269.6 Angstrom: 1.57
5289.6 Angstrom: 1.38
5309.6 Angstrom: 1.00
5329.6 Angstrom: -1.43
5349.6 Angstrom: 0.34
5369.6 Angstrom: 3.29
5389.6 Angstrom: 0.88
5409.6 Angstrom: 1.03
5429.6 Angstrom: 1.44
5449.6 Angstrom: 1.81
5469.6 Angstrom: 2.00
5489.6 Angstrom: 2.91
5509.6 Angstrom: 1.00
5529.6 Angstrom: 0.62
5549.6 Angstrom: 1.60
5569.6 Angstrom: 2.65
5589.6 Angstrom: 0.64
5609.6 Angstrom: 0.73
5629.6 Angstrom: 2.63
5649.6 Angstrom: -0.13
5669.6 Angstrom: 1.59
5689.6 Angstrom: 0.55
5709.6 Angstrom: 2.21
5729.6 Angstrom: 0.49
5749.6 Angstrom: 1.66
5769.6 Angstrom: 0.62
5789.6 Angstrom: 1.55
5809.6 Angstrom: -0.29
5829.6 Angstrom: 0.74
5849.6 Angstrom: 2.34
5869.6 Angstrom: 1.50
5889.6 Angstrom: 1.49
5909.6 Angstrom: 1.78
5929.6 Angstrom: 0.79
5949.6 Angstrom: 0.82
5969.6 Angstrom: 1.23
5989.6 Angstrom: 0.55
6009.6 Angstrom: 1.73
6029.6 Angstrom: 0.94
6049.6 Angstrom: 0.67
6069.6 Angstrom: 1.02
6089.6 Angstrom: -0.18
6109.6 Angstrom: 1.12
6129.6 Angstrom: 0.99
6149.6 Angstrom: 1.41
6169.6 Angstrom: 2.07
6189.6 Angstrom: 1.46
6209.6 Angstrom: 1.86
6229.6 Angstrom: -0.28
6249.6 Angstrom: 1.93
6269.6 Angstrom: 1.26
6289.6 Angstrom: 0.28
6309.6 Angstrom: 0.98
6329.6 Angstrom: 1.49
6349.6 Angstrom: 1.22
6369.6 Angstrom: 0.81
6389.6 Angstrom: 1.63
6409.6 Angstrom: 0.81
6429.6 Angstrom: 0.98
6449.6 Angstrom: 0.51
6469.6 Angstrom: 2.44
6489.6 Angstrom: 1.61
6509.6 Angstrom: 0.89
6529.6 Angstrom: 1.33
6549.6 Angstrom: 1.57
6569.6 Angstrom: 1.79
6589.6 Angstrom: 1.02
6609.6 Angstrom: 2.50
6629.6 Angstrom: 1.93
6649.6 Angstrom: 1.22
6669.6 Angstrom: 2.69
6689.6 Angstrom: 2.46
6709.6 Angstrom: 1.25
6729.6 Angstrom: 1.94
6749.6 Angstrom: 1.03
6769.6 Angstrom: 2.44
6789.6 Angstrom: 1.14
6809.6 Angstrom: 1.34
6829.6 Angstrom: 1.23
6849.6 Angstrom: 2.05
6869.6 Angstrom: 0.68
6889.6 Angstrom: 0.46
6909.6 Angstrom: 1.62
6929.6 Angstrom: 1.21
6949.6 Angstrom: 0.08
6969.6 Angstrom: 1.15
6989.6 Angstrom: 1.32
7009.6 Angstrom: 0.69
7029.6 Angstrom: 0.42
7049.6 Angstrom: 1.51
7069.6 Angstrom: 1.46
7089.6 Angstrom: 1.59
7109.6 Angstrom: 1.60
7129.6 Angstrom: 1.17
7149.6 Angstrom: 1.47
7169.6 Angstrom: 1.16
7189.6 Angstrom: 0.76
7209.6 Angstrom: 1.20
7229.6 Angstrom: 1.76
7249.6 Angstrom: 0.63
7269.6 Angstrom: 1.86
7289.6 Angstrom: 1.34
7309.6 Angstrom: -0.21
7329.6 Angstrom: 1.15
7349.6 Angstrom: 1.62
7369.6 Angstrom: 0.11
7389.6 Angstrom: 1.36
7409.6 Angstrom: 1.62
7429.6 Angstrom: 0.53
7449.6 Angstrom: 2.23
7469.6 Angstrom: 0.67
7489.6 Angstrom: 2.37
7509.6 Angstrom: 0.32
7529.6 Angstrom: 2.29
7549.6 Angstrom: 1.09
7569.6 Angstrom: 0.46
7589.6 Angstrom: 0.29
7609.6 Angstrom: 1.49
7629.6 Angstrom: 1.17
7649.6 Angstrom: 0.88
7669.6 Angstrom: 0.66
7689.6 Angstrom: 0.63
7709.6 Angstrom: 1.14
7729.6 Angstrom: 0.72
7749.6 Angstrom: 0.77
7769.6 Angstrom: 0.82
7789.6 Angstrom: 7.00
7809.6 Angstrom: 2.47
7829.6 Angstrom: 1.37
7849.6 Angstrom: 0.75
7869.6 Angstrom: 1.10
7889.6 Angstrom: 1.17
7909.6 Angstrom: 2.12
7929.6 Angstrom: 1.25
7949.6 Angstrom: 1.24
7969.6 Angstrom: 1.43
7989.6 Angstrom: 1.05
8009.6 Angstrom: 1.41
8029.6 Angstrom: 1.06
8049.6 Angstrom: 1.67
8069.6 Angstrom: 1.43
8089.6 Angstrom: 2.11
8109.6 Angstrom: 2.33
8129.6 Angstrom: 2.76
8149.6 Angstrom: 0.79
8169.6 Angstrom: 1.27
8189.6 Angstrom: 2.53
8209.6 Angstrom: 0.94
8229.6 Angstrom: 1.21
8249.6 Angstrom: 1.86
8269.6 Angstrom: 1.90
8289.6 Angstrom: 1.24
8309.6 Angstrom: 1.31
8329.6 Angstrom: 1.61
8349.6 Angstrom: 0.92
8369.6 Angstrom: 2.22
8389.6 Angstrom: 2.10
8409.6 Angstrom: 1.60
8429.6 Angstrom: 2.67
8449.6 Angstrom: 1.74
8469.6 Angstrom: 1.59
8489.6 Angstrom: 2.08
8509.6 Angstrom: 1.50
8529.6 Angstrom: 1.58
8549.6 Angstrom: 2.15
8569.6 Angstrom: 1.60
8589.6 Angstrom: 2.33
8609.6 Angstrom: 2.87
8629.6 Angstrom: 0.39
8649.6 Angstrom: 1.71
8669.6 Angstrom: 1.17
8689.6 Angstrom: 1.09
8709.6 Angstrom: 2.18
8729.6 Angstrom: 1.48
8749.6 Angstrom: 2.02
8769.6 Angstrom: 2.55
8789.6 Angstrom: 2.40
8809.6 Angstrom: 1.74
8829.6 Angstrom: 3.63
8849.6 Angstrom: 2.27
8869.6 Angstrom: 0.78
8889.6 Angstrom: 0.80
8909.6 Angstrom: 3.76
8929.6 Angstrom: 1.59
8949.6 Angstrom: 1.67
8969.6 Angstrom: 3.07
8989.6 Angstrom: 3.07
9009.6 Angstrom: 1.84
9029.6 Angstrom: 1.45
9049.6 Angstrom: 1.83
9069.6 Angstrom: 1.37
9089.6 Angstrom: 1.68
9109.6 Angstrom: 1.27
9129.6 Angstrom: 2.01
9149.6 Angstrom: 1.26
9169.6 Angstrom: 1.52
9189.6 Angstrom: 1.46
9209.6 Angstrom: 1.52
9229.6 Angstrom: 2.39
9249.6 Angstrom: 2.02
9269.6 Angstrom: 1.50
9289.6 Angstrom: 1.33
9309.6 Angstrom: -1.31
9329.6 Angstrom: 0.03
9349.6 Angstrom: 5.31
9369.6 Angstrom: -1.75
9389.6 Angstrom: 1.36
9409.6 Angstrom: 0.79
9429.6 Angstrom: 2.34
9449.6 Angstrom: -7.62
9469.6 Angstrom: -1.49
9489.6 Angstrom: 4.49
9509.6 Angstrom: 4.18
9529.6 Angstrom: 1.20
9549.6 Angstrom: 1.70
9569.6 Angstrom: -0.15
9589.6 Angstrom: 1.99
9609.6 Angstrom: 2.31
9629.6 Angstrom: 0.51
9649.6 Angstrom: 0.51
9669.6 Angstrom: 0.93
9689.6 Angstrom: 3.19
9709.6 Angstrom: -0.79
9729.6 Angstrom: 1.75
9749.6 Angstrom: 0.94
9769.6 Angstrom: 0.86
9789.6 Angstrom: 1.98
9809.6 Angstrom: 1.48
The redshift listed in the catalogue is 1.091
